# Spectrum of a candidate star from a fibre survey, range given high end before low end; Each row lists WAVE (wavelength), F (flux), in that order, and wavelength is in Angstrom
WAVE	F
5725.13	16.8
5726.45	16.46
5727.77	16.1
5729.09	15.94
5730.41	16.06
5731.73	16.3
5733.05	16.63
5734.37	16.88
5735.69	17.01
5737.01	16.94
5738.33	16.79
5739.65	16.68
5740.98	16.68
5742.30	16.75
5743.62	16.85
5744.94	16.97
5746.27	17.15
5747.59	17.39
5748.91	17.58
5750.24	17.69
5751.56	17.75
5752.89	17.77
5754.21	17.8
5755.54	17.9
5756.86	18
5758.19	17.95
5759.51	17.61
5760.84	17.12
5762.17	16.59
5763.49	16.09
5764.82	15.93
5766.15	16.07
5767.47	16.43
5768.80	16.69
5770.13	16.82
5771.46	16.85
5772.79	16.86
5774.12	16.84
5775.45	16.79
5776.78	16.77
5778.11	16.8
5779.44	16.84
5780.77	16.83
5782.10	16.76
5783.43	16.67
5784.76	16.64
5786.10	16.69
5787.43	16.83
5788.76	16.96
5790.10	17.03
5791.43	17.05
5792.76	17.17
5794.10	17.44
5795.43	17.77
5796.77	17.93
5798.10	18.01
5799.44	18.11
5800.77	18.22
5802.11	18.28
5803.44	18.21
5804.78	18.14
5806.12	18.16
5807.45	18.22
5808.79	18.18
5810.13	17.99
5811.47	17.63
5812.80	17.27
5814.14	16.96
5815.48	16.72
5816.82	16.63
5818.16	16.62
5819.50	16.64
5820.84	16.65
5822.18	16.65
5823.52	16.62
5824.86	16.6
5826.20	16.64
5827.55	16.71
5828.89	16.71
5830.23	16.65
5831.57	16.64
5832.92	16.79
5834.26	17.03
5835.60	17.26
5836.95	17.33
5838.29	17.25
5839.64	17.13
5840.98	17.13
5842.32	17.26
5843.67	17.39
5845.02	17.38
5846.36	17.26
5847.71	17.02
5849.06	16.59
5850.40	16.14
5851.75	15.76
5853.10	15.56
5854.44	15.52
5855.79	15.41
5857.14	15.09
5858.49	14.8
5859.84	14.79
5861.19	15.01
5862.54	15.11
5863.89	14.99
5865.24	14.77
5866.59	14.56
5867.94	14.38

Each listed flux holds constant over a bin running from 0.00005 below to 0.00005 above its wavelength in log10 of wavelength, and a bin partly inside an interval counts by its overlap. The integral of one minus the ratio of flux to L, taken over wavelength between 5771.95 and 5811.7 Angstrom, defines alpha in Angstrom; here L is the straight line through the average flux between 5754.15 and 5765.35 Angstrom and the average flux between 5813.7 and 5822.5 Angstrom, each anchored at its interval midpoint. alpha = -1.1 Angstrom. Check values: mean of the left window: 17.2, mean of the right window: 16.7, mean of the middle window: 17.4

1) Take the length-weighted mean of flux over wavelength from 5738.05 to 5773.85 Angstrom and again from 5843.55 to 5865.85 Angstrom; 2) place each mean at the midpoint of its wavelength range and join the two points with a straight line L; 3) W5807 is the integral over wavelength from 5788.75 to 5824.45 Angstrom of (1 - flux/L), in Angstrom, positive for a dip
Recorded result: -2.3 Angstrom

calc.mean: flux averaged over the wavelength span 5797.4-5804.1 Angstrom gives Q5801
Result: 18.2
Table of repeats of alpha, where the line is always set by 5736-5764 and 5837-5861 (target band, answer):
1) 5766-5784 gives 0.3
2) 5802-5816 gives -0.9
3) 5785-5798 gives -0.3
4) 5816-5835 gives -0.2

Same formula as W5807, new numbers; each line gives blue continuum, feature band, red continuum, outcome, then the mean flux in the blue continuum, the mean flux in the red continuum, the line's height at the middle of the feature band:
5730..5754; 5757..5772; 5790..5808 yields 0.5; 17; 17.9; 17.4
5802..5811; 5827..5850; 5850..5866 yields -1.0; 18.1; 15.2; 16.3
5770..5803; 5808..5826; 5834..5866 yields -0.3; 17.2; 16.2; 16.7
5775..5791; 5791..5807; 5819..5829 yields -1.1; 16.8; 16.6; 16.7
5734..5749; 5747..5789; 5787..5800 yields 0.5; 17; 17.4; 17.2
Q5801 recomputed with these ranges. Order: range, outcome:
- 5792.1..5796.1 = 17.4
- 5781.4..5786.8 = 16.7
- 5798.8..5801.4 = 18.2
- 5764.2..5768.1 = 16.2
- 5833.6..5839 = 17.2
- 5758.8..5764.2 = 16.9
